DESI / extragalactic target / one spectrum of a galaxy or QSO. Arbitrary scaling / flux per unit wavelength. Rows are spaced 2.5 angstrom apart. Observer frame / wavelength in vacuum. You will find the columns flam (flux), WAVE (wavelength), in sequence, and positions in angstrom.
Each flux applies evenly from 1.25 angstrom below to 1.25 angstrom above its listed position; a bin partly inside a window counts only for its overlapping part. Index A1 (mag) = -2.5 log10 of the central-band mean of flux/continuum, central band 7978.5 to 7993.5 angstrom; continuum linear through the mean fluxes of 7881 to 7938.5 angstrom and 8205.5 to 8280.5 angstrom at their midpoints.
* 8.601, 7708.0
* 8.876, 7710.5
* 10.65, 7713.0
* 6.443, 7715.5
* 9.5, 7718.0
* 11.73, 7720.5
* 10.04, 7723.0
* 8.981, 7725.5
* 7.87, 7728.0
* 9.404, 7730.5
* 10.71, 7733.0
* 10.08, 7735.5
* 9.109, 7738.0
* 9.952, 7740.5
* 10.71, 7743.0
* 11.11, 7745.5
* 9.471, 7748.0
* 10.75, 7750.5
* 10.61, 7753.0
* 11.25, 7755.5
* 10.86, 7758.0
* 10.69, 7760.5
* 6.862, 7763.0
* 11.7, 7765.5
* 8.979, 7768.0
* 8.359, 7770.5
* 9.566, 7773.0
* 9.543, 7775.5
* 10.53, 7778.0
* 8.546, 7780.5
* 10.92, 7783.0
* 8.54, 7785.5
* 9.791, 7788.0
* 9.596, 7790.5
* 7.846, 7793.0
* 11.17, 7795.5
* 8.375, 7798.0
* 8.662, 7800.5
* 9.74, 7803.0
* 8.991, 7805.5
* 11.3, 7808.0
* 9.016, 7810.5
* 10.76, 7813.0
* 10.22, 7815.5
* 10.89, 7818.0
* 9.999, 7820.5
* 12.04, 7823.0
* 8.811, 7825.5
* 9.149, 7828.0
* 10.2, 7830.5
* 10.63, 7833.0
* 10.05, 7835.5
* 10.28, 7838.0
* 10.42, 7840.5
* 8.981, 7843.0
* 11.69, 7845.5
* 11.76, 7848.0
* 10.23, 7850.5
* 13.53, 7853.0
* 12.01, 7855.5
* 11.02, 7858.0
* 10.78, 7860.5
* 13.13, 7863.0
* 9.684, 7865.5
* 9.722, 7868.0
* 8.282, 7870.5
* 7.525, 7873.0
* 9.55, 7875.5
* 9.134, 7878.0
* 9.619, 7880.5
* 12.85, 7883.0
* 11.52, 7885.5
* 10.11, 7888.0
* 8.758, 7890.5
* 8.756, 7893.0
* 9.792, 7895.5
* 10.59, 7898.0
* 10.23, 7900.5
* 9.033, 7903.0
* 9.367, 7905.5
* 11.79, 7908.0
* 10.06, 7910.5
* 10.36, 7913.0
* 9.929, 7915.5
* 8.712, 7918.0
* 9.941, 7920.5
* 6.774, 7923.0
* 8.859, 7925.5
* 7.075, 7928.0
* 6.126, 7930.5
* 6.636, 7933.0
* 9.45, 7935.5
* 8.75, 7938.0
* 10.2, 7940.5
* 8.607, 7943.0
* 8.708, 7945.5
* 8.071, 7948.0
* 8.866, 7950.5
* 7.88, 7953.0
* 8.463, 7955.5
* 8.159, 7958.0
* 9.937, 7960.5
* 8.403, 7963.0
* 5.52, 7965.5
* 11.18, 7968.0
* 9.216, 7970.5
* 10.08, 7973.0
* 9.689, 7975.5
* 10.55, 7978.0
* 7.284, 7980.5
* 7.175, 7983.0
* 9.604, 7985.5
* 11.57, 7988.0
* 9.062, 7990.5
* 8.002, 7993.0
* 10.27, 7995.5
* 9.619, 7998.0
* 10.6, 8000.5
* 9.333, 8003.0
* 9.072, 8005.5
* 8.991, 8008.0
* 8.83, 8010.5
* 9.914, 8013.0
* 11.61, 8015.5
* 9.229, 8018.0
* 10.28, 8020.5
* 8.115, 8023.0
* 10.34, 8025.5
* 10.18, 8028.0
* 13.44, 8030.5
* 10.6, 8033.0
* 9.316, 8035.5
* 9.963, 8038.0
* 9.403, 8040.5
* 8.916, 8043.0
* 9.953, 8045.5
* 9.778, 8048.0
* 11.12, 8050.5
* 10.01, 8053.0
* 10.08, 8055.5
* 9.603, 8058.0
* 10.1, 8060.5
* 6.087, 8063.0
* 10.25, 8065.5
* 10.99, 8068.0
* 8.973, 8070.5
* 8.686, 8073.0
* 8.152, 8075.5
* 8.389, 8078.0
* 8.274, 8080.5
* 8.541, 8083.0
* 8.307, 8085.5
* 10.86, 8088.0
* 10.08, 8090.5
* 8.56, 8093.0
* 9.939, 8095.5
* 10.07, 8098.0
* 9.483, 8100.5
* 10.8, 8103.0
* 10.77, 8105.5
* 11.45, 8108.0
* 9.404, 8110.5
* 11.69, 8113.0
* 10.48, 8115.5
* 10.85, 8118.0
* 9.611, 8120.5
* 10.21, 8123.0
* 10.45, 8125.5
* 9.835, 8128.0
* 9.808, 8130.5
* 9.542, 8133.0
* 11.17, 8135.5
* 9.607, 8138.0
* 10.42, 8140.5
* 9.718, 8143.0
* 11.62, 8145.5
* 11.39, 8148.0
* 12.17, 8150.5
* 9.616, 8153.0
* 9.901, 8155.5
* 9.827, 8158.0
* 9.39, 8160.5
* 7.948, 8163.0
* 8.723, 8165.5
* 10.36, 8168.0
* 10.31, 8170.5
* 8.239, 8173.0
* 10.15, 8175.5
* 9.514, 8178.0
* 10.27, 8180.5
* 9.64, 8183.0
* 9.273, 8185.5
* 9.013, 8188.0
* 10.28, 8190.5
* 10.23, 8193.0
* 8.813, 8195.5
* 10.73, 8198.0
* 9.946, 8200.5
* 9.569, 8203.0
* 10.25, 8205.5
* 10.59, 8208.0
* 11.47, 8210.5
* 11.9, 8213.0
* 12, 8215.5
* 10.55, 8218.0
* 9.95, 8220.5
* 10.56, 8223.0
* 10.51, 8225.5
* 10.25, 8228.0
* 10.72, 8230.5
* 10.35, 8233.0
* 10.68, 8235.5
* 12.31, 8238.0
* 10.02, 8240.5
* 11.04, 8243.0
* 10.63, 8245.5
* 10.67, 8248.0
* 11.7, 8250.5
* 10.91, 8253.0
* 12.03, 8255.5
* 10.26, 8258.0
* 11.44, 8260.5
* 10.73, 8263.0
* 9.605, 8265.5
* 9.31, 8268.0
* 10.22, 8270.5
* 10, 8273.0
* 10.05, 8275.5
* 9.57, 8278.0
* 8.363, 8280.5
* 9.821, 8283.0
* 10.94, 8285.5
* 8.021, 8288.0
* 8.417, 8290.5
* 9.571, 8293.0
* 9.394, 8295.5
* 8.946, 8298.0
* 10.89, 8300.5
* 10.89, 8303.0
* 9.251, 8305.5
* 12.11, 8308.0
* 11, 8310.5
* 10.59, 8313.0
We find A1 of 0.09 mag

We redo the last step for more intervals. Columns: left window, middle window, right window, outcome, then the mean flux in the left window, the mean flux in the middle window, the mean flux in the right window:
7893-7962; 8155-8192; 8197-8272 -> 0.091 mag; 8.97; 9.52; 10.7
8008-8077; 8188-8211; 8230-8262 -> 0.063 mag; 9.76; 10.1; 11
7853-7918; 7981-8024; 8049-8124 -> 0.051 mag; 10.2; 9.46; 9.73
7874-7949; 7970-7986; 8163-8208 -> 0.041 mag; 9.31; 9.05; 9.7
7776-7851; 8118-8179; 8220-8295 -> 0.022 mag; 9.96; 10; 10.3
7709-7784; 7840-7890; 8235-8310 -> -0.070 mag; 9.79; 10.6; 10.3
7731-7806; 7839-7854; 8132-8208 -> -0.130 mag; 9.77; 11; 9.93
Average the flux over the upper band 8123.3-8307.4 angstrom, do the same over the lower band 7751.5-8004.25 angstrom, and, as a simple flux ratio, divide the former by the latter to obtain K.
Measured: 1.06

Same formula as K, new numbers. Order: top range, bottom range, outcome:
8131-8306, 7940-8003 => 1.12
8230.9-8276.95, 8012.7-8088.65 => 1.11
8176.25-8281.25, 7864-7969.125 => 1.14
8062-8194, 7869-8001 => 1.07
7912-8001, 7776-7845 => 0.90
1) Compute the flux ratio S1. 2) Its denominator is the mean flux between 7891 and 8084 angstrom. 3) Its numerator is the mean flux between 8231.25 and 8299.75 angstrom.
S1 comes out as 1.10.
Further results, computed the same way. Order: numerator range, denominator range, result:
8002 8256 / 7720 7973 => 1.04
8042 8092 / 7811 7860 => 0.88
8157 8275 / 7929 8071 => 1.10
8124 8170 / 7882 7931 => 1.05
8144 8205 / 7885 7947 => 1.08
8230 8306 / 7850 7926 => 1.02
